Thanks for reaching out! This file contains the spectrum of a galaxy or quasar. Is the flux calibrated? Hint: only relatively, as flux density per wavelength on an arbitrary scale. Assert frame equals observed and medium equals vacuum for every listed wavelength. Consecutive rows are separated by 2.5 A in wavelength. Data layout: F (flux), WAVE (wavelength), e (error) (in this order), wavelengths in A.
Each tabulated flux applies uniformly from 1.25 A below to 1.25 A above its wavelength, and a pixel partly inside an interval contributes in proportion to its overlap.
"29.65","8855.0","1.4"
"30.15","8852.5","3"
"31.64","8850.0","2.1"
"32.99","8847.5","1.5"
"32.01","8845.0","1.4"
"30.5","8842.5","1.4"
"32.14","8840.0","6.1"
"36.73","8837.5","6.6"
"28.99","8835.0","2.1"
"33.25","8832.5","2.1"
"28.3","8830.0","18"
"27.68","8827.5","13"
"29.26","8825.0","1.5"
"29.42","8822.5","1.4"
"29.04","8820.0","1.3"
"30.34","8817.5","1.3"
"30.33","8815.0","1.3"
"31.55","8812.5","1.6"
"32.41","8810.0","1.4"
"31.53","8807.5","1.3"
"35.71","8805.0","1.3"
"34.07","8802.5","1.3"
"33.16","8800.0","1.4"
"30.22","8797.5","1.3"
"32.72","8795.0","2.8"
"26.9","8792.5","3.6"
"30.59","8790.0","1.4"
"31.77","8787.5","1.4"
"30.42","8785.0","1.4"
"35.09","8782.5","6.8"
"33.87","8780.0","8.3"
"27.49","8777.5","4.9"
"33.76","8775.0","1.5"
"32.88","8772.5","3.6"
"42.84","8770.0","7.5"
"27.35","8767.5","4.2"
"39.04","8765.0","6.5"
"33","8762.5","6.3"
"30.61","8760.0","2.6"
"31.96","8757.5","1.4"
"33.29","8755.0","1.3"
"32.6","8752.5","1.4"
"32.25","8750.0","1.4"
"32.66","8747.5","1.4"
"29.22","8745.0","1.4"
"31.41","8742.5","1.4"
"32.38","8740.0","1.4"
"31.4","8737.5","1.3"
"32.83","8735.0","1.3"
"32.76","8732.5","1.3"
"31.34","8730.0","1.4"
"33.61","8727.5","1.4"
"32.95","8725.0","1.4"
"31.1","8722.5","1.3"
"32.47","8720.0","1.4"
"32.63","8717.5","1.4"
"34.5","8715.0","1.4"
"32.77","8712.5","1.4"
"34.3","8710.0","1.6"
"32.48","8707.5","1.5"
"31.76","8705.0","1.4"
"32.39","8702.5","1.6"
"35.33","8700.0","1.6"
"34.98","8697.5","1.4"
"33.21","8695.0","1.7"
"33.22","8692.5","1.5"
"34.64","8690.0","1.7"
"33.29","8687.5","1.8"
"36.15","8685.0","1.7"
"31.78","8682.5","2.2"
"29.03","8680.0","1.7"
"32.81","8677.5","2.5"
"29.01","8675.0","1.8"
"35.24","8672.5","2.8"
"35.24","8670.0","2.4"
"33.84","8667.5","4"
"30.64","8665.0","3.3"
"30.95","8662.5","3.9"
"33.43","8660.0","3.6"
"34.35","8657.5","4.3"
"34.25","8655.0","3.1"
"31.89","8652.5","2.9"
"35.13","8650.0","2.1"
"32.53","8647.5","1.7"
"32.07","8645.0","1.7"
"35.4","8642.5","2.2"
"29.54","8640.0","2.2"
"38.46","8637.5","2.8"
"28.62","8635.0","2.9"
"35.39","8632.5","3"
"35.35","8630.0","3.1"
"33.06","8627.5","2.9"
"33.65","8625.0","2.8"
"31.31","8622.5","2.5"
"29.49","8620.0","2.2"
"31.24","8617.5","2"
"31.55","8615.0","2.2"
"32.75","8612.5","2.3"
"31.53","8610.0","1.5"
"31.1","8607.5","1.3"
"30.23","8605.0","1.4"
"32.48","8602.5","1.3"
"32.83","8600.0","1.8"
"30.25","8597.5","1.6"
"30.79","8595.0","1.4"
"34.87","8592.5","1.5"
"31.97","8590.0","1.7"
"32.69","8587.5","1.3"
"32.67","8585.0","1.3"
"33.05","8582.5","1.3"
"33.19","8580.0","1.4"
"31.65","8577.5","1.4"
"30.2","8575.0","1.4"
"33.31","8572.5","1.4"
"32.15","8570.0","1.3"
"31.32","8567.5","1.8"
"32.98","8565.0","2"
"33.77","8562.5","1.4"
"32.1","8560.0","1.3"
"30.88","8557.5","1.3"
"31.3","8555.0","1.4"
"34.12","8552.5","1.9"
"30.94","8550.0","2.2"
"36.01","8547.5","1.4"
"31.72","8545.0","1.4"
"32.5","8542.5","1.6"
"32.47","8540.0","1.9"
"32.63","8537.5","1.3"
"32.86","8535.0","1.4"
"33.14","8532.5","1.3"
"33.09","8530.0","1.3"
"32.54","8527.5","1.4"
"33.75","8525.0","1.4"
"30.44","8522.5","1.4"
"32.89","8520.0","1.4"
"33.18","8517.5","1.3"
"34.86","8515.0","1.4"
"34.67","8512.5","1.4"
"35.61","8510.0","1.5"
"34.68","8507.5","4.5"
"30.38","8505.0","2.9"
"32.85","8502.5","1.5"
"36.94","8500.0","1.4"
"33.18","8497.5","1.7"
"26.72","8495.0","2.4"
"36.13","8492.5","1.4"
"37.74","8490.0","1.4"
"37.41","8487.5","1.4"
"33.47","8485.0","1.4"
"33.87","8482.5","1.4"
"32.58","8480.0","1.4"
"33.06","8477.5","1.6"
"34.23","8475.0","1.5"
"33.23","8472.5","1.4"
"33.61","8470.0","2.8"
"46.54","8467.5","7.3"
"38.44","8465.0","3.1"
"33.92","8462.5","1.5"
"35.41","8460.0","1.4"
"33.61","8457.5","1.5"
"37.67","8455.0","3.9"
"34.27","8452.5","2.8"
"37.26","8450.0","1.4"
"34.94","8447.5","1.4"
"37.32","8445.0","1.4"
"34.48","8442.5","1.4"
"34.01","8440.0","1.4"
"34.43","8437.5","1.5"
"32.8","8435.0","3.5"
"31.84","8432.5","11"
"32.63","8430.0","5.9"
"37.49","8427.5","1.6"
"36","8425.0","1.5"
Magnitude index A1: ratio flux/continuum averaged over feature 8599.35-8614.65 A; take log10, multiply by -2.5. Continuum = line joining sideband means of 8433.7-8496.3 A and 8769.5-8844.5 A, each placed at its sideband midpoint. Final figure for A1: 0.06 mag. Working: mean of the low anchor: 35.1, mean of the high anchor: 31.7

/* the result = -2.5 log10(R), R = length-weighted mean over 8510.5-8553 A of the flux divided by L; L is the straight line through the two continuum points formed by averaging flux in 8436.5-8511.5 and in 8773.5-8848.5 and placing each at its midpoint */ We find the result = 0.04 mag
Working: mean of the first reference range 34.9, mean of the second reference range 31.4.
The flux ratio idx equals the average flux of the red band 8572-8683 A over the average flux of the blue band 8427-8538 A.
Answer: 0.9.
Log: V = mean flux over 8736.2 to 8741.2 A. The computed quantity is 31.9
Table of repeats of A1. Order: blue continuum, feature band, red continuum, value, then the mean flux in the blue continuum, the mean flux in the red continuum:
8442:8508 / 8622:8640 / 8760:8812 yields 0.01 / 35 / 32.7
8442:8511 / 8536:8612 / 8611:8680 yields 0.05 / 35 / 32.8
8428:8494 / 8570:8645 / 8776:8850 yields 0.04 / 35.2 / 31.3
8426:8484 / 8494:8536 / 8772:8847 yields 0.04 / 35.1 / 31.4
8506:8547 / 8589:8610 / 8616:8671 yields 0.04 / 33.2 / 33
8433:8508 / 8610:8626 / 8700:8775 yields 0.07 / 34.8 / 32.8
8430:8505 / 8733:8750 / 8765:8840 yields 0.02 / 34.8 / 31.8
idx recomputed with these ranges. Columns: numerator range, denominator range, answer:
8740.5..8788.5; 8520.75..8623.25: 1.02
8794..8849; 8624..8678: 0.95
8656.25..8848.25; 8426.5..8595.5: 0.96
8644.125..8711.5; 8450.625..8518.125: 0.95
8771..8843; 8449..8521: 0.90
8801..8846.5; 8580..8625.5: 0.98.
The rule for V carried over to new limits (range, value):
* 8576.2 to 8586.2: 32.6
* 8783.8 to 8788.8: 31.1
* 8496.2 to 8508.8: 33.6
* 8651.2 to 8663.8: 33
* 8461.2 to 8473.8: 37.1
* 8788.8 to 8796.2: 30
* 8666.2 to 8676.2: 33.3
